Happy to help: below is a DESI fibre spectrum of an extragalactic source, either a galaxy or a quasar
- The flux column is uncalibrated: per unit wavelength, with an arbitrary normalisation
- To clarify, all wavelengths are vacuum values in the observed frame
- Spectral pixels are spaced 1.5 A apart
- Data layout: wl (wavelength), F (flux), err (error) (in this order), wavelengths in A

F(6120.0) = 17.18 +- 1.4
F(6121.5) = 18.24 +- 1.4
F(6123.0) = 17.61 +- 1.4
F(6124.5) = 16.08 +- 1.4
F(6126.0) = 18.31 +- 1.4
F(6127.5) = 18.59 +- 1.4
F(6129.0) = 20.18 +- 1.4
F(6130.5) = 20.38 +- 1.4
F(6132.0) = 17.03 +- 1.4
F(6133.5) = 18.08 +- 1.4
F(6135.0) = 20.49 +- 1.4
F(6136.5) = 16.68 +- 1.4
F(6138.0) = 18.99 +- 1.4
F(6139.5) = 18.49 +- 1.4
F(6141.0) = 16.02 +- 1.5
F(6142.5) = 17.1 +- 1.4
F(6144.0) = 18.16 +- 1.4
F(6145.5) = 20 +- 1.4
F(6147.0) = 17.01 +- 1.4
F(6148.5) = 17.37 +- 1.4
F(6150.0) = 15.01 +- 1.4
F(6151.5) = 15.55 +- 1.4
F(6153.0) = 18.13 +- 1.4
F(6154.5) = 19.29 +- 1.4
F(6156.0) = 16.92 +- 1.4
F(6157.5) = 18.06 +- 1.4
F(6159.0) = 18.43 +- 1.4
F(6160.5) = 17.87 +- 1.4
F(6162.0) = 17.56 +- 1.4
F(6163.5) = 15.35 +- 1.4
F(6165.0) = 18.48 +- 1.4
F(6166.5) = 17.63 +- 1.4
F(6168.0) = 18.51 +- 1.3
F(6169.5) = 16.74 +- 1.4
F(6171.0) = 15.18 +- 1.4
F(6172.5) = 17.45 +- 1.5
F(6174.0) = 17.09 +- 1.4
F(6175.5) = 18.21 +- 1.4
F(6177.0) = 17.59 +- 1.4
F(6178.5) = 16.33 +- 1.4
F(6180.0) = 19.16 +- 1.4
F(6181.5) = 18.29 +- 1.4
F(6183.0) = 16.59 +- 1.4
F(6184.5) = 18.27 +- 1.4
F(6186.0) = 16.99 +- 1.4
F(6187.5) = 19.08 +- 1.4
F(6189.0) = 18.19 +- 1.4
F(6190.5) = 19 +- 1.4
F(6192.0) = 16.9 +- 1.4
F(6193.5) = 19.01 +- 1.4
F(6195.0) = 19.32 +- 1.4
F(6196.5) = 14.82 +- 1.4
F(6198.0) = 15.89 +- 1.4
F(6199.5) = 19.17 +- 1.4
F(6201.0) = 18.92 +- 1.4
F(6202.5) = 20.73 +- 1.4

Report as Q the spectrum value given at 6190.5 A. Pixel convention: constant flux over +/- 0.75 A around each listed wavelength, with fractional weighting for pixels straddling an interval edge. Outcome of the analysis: 19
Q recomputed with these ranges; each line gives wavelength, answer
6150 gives 15.01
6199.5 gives 19.17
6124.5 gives 16.08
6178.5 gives 16.33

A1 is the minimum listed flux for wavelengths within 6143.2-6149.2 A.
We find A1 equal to 17.01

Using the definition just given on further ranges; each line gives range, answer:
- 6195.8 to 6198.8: 14.82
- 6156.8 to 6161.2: 17.87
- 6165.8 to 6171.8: 15.18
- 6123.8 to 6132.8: 16.08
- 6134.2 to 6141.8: 16.02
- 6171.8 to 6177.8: 17.09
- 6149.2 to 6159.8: 15.01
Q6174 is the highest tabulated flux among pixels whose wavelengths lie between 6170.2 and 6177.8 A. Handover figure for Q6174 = 18.21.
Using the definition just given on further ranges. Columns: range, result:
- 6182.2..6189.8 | 19.08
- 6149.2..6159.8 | 19.29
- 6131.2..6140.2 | 20.49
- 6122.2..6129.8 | 20.18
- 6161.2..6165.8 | 18.48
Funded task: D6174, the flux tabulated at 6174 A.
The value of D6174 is 17.09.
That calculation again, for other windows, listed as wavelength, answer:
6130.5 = 20.38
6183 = 16.59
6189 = 18.19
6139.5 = 18.49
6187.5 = 19.08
